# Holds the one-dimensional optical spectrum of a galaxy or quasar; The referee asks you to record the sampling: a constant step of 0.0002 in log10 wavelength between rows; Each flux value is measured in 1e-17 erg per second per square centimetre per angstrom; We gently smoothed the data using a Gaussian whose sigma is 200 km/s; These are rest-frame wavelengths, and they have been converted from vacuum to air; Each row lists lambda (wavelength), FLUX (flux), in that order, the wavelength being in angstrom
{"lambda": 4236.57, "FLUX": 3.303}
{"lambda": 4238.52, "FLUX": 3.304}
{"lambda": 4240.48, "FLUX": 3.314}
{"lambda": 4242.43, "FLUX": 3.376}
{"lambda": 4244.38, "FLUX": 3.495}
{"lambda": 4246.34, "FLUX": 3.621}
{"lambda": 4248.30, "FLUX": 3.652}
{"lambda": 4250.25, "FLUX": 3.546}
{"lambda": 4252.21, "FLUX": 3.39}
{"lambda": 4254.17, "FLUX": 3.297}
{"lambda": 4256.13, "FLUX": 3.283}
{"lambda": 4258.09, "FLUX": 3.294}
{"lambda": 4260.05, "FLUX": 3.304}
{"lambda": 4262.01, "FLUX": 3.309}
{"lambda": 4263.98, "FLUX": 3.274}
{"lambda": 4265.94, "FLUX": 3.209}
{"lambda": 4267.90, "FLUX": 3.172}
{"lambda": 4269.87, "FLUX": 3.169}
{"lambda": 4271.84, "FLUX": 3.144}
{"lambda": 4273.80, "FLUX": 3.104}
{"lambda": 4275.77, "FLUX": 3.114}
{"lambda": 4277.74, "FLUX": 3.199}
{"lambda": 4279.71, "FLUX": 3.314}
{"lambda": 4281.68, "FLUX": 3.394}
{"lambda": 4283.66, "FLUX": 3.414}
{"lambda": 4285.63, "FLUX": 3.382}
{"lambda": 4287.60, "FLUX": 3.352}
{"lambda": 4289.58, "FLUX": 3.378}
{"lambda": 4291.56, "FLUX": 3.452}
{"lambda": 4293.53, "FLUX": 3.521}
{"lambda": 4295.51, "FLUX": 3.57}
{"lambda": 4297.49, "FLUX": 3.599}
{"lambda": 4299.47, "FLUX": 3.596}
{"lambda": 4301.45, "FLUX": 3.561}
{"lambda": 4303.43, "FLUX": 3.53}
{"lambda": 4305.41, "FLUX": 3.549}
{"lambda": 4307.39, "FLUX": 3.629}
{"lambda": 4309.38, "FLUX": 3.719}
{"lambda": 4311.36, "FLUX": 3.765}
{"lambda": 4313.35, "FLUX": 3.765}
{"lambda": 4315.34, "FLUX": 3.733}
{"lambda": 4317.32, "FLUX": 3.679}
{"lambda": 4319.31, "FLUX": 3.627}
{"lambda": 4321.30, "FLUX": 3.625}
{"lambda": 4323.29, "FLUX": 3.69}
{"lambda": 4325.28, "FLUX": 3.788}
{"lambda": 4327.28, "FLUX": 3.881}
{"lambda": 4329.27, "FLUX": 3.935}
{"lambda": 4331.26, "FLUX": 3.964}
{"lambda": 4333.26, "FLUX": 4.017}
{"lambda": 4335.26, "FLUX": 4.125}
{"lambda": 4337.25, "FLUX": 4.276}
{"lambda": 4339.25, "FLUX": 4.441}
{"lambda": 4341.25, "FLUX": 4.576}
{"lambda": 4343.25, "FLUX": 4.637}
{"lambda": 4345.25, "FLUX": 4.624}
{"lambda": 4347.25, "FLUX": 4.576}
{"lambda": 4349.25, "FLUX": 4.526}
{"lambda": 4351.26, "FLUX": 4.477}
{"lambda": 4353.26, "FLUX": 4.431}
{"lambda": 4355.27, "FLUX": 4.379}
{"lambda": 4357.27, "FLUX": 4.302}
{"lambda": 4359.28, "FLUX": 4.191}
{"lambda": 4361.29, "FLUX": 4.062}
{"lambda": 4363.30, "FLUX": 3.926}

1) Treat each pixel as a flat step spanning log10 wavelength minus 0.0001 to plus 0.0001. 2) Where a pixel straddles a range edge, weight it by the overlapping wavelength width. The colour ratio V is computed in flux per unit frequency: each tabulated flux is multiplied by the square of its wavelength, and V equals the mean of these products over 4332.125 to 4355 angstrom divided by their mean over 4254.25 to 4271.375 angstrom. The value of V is 1.41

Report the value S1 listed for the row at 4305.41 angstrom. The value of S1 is 3.549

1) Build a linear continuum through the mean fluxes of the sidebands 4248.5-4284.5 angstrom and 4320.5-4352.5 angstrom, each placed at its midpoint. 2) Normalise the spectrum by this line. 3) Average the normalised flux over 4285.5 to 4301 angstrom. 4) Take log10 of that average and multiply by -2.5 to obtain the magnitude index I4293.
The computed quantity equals 0.04 mag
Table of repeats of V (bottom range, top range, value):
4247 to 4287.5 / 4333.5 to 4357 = 1.39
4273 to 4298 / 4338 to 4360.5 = 1.37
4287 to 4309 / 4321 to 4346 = 1.19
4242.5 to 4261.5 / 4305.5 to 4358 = 1.24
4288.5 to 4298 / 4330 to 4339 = 1.20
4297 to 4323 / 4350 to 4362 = 1.21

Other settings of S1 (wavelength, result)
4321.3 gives 3.625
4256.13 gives 3.283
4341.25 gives 4.576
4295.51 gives 3.57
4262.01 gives 3.309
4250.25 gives 3.546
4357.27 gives 4.302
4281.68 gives 3.394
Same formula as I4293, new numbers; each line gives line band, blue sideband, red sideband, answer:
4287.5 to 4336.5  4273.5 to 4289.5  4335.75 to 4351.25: 0.06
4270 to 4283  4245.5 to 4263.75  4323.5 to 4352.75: 0.13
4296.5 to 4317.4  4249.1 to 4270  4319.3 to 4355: 0.06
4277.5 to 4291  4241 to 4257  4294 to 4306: 0.06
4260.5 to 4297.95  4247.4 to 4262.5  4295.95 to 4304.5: 0.05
